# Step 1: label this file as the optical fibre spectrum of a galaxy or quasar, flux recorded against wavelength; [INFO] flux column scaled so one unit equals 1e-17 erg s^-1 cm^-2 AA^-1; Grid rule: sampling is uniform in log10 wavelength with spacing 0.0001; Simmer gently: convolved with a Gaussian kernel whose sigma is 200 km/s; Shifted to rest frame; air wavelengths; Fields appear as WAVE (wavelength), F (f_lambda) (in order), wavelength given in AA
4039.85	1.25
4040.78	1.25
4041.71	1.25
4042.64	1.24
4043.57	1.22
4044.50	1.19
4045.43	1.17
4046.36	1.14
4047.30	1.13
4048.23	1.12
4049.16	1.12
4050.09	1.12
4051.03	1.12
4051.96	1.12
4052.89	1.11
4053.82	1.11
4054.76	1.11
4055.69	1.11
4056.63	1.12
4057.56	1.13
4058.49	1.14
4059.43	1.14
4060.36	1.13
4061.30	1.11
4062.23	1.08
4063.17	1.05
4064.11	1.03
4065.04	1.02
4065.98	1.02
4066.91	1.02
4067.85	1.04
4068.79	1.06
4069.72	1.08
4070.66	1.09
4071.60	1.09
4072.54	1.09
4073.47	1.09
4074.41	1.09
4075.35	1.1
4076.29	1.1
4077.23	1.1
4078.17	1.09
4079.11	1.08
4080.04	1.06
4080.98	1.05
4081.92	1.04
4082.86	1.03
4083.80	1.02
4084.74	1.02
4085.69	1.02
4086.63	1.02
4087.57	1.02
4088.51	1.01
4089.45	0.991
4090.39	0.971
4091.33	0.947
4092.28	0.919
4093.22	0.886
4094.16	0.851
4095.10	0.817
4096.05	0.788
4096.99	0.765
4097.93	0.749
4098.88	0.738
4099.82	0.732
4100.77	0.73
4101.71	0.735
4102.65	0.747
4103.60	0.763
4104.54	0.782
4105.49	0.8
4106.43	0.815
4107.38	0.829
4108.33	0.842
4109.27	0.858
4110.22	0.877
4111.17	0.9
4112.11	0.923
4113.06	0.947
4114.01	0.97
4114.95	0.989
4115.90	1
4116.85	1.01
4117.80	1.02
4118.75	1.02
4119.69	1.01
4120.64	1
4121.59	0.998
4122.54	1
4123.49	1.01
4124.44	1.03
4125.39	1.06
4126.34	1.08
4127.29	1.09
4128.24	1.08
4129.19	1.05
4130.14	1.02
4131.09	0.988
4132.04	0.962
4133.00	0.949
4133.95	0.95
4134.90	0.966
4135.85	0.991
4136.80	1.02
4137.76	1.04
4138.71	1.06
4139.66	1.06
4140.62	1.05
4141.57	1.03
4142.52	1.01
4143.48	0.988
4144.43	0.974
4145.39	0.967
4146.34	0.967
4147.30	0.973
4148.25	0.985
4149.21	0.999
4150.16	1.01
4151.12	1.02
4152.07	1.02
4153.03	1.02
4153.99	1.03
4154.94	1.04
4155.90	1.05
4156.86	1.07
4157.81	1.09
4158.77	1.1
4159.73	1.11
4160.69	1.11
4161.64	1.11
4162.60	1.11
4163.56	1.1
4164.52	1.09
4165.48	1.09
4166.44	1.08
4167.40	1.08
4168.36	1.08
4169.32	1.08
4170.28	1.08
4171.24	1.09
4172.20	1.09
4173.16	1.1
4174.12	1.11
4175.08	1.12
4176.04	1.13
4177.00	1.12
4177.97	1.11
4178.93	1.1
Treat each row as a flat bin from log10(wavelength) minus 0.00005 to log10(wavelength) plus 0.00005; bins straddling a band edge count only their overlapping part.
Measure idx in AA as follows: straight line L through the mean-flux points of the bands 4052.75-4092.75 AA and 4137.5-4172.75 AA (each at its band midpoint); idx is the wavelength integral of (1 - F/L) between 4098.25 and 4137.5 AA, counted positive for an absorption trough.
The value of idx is 4.51 AA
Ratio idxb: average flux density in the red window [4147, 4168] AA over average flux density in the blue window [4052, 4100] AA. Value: 1.04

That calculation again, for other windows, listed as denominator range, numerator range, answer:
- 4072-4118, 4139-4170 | 1.12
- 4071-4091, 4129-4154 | 0.95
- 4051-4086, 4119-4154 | 0.94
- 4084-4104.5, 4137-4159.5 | 1.18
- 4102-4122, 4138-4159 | 1.13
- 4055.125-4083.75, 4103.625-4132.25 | 0.89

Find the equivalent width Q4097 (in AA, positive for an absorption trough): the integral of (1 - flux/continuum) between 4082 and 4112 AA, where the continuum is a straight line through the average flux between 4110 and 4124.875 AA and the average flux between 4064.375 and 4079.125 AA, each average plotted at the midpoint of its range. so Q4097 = 4.4 AA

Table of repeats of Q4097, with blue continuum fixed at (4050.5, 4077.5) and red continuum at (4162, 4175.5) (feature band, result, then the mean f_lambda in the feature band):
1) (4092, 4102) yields 2.75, 0.791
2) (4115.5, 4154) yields 2.80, 1.01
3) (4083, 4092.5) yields 0.81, 0.996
